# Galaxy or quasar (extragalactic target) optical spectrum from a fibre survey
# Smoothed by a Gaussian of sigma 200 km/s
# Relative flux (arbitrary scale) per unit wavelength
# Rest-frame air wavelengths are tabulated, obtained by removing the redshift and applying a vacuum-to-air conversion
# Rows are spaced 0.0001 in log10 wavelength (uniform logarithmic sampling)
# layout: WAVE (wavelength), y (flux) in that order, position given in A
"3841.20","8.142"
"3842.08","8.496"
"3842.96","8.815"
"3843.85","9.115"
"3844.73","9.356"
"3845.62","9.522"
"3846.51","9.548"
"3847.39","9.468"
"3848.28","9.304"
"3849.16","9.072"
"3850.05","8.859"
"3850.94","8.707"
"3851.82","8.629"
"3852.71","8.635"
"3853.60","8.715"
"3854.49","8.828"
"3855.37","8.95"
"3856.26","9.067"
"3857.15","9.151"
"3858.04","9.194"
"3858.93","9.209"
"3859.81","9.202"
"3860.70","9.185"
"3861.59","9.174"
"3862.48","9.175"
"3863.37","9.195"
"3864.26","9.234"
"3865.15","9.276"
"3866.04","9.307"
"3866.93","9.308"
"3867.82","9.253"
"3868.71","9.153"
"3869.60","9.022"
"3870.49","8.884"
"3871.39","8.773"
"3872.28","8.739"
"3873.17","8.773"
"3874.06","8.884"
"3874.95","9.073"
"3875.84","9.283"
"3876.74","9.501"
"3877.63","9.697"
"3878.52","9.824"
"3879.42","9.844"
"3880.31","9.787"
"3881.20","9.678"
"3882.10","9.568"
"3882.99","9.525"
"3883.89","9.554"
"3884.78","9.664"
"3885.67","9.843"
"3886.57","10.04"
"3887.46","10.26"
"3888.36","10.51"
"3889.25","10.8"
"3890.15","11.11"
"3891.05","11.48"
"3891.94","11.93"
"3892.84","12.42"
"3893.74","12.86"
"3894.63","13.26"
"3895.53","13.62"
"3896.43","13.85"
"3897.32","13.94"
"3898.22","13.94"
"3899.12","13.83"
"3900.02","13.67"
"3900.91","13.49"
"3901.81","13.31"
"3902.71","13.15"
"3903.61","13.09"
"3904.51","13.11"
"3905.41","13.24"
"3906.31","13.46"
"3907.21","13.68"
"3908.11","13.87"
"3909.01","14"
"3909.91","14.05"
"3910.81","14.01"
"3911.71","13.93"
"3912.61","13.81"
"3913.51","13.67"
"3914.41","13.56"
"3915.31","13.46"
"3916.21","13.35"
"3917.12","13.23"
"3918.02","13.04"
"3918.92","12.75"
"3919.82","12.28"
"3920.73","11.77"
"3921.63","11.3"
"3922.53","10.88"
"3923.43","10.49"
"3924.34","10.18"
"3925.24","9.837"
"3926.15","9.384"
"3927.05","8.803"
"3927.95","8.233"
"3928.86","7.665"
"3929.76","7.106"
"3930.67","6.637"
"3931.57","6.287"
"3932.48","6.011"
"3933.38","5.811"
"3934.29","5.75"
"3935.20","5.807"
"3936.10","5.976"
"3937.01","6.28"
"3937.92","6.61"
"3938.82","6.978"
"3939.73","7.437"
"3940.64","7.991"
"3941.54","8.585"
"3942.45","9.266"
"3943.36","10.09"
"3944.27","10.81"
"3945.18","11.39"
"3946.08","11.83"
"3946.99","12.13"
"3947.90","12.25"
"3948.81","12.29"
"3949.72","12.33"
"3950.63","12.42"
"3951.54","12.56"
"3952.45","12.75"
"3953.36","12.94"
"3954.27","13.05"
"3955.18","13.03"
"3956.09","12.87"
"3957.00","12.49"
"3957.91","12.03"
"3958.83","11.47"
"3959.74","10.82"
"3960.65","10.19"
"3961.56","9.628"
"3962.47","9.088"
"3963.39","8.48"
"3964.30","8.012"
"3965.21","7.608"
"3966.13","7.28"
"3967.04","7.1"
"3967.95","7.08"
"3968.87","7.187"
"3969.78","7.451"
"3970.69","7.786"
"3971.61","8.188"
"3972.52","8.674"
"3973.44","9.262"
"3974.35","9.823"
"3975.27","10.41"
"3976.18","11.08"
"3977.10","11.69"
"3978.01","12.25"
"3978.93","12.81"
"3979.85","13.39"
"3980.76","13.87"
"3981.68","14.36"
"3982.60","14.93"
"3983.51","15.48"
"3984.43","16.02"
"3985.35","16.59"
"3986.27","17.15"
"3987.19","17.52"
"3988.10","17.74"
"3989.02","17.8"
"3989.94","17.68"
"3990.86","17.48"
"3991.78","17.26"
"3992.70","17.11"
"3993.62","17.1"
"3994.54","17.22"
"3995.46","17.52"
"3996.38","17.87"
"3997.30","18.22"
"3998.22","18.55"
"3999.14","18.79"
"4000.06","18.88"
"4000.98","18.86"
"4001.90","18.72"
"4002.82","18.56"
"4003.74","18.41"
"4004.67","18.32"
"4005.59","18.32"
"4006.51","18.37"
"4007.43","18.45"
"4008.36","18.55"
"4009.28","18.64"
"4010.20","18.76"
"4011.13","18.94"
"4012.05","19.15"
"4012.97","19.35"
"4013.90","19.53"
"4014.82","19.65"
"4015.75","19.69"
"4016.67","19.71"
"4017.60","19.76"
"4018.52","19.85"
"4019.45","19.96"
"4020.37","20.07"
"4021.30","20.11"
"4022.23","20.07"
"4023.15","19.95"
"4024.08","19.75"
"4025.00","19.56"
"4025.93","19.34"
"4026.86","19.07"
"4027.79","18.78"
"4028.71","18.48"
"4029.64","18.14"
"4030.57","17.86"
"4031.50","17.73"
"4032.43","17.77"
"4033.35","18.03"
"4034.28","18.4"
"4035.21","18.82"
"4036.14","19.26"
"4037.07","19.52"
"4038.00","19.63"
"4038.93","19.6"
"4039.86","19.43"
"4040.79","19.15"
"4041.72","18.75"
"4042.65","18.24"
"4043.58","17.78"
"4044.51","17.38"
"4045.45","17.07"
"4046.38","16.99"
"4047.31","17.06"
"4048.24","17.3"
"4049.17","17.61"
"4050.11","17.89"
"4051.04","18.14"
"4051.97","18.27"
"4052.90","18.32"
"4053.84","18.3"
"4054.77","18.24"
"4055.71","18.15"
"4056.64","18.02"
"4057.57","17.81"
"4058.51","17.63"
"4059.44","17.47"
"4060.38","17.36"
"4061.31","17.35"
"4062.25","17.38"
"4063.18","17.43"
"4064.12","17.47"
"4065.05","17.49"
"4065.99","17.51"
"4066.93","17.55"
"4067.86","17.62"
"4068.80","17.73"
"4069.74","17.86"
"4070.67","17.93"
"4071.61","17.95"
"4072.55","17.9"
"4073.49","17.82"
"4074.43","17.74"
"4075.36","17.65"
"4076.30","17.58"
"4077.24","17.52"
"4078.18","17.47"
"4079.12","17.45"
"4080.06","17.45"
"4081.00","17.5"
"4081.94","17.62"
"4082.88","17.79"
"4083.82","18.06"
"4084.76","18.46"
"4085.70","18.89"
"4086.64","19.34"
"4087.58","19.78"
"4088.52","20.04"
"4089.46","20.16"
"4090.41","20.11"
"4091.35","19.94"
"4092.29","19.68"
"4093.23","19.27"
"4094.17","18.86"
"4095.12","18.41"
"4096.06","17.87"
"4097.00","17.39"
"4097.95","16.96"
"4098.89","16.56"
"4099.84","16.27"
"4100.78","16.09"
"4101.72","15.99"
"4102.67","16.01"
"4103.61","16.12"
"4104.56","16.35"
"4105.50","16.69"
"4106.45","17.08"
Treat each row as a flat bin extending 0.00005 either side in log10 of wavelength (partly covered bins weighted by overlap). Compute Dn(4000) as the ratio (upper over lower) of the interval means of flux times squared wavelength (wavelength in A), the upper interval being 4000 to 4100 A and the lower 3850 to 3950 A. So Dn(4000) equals 1.91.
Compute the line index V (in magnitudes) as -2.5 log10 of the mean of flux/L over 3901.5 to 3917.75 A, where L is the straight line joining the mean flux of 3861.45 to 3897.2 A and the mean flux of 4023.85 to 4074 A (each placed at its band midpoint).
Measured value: -0.17 mag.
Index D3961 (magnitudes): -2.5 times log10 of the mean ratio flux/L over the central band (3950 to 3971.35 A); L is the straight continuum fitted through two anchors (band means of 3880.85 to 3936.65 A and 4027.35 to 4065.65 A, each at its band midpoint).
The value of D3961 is 0.33 mag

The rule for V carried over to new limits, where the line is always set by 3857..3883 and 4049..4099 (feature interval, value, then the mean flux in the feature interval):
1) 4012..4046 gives -0.180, 19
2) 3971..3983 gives 0.204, 11.5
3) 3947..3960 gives 0.041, 12.4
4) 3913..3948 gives 0.225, 9.59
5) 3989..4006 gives -0.217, 18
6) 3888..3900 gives -0.221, 12.6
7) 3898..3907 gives -0.249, 13.4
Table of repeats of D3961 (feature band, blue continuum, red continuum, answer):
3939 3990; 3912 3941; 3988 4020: 0.208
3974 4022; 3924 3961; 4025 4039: -0.129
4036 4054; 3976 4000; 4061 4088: -0.061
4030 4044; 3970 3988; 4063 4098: -0.177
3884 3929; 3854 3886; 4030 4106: -0.132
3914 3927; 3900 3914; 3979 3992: 0.194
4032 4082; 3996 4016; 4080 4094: 0.057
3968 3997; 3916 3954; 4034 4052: -0.014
